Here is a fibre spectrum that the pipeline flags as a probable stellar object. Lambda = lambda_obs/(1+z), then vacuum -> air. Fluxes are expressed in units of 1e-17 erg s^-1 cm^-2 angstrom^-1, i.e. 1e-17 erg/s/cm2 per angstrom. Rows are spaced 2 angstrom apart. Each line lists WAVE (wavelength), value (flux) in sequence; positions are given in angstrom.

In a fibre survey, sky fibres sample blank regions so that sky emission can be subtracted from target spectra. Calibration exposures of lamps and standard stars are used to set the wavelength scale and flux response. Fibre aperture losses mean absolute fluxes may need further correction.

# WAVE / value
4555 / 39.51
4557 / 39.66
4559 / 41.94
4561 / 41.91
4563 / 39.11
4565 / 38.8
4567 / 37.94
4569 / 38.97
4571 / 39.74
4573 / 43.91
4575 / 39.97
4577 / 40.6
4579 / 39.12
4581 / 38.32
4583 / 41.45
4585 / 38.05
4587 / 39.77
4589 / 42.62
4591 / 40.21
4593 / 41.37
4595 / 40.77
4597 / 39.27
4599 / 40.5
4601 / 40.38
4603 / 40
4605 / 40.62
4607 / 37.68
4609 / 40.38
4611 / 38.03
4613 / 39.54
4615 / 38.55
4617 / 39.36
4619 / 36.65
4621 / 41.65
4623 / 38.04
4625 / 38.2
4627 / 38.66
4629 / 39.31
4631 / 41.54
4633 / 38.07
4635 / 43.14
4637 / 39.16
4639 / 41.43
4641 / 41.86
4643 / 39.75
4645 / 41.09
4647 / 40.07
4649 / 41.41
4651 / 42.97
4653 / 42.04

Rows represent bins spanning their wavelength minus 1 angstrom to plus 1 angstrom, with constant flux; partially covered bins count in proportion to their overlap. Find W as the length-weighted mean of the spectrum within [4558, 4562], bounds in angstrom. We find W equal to 41.9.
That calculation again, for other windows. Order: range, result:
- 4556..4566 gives 40.3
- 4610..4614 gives 38.8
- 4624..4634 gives 39.2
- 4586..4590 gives 41.2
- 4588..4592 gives 41.4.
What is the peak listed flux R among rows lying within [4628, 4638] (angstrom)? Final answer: 43.14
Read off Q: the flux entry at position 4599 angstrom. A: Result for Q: 40.5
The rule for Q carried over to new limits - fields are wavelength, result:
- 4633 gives 38.07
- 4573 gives 43.91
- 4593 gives 41.37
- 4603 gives 40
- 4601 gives 40.38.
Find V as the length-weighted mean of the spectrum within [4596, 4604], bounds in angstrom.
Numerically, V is 40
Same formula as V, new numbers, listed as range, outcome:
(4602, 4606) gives 40.3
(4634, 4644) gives 41.1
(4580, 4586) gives 39.3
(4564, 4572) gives 38.9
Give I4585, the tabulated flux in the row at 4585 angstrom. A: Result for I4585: 38.05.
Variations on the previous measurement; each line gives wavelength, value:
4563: 39.11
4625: 38.2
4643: 39.75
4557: 39.66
